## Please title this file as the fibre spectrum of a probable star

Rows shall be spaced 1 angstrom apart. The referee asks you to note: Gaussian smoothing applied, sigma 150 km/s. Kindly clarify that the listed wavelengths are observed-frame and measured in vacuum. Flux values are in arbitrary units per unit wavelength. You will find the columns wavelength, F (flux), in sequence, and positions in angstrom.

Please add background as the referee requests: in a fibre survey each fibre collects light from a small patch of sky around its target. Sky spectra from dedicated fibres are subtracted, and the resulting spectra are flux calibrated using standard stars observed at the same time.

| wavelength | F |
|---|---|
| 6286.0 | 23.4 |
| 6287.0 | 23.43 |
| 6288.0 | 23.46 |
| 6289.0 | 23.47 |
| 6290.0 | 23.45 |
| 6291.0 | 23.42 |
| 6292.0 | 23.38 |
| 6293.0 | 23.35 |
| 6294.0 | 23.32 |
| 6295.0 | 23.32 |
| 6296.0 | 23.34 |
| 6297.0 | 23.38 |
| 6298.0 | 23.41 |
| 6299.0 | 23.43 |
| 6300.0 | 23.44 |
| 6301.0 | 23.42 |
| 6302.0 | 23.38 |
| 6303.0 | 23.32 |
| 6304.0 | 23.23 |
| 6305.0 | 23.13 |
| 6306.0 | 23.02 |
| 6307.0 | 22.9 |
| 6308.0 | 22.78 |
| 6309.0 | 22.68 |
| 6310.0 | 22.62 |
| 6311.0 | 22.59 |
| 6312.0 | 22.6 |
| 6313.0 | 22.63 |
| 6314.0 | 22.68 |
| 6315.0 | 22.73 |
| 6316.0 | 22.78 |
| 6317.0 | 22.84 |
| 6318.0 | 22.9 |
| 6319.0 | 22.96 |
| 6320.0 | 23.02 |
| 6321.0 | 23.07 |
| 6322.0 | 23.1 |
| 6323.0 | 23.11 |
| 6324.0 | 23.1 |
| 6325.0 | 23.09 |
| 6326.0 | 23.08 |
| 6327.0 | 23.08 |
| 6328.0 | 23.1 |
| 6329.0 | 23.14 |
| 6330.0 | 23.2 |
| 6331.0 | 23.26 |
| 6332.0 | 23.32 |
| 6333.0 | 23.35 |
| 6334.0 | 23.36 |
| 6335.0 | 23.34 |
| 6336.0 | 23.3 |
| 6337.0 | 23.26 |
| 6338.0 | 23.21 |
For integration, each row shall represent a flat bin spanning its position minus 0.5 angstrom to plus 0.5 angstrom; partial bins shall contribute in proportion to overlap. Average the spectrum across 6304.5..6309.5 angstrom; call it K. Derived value 22.9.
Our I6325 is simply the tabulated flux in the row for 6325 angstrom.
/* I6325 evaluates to 23.09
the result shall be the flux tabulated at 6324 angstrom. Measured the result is 23.1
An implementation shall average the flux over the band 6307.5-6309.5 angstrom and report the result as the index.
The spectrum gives 22.7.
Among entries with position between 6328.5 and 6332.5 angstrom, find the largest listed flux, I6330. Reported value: 23.32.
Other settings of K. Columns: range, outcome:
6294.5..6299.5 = 23.4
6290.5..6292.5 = 23.4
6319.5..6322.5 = 23.1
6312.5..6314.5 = 22.7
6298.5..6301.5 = 23.4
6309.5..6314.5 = 22.6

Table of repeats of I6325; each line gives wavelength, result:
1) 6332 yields 23.32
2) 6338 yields 23.21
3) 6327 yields 23.08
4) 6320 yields 23.02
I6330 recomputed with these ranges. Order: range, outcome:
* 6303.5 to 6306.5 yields 23.23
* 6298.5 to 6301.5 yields 23.44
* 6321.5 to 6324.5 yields 23.11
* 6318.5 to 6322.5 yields 23.1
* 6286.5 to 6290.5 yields 23.47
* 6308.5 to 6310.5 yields 22.68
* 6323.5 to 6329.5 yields 23.14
